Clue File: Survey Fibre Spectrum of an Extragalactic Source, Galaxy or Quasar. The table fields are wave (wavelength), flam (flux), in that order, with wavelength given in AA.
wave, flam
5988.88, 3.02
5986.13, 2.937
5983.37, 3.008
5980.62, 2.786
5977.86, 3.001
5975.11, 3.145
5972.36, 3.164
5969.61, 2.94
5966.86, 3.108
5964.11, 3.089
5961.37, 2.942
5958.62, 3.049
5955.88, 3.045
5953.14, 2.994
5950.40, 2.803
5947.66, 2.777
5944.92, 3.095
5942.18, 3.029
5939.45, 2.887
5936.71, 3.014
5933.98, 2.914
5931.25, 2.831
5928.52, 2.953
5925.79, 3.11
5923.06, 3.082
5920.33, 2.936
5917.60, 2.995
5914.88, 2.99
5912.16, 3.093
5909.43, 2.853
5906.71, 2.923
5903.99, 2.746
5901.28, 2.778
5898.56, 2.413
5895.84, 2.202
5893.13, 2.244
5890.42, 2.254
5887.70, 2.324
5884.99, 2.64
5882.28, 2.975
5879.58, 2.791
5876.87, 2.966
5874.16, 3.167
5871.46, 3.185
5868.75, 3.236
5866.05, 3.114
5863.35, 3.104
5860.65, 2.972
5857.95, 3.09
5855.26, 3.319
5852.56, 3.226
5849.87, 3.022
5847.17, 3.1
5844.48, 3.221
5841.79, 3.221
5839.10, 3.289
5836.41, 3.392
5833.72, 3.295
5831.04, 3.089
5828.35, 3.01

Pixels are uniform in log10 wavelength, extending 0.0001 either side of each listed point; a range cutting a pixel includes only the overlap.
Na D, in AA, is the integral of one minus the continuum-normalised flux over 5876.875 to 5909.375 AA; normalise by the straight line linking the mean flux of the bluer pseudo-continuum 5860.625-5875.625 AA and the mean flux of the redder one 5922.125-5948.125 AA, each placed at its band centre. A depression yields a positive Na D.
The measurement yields 5.1 AA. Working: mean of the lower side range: 3.14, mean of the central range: 2.6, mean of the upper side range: 2.97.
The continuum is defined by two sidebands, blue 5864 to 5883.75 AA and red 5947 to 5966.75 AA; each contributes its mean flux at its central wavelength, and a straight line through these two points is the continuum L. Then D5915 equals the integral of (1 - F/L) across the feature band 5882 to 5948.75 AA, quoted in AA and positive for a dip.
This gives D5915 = 4.8 AA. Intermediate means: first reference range 3.06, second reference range 2.97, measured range 2.8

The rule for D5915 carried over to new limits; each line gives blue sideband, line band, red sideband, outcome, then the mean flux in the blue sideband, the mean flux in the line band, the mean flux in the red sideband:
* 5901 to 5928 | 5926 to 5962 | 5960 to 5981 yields 0.5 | 2.96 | 2.95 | 3.03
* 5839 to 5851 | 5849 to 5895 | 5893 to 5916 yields 0.9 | 3.16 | 2.91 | 2.71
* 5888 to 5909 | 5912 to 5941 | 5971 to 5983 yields -3.1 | 2.51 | 2.98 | 3.02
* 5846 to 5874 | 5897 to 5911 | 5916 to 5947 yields 1.4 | 3.14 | 2.74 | 2.98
